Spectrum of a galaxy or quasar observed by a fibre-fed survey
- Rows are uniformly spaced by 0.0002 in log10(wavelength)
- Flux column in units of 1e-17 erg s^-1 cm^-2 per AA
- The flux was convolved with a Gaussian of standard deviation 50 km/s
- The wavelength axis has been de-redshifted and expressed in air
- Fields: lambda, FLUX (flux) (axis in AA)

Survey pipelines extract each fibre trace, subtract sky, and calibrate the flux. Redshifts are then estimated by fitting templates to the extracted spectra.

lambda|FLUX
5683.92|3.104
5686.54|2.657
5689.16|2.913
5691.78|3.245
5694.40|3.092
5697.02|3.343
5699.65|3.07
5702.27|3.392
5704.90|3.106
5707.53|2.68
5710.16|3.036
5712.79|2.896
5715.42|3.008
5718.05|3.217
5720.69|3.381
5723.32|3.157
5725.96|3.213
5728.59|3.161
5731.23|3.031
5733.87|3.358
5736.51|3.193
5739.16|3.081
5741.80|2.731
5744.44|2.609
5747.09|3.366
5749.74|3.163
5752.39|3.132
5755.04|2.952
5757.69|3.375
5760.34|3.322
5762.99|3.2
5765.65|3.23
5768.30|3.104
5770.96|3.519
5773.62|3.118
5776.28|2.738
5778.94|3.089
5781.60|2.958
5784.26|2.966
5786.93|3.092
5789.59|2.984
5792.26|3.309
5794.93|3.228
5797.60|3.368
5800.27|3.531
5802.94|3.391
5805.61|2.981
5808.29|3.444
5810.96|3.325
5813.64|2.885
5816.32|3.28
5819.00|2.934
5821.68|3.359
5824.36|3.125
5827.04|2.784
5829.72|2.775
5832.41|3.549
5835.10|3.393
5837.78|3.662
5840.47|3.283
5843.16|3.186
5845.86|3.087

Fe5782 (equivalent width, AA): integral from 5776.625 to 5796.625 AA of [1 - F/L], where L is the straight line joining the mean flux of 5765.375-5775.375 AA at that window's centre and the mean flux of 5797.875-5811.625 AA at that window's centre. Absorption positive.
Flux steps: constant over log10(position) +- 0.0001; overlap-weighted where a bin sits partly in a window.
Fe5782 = 1.2 AA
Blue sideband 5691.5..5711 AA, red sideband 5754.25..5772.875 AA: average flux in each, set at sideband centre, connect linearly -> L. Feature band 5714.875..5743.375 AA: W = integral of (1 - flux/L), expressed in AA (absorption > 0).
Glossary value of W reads 0.3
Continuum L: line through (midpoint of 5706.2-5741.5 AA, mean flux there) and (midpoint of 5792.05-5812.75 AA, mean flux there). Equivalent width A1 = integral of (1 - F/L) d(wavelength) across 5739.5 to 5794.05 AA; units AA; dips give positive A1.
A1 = 2.0 AA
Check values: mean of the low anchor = 3.1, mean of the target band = 3.1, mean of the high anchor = 3.31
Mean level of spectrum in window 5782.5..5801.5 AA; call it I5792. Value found 3.2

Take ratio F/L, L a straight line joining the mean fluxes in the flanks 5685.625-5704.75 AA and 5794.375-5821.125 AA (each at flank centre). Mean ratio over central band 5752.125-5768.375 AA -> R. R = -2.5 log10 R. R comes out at 0.00 mag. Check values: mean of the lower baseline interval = 3.11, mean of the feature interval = 3.2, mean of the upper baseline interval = 3.24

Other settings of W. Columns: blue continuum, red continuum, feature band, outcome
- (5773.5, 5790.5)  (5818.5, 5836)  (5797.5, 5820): -1.2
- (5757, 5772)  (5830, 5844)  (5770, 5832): 3.5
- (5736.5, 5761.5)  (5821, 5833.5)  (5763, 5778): -0.3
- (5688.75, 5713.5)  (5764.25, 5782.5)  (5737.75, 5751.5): 0.5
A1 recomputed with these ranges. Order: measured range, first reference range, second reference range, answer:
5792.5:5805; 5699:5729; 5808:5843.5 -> -0.7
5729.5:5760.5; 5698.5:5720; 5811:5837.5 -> -0.1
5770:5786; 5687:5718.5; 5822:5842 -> 0.5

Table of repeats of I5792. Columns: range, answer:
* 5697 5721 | 3.09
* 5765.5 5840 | 3.18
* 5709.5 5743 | 3.12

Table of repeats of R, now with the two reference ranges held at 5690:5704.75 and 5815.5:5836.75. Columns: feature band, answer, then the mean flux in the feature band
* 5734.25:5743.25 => 0.055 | 3.03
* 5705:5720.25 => 0.070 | 3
